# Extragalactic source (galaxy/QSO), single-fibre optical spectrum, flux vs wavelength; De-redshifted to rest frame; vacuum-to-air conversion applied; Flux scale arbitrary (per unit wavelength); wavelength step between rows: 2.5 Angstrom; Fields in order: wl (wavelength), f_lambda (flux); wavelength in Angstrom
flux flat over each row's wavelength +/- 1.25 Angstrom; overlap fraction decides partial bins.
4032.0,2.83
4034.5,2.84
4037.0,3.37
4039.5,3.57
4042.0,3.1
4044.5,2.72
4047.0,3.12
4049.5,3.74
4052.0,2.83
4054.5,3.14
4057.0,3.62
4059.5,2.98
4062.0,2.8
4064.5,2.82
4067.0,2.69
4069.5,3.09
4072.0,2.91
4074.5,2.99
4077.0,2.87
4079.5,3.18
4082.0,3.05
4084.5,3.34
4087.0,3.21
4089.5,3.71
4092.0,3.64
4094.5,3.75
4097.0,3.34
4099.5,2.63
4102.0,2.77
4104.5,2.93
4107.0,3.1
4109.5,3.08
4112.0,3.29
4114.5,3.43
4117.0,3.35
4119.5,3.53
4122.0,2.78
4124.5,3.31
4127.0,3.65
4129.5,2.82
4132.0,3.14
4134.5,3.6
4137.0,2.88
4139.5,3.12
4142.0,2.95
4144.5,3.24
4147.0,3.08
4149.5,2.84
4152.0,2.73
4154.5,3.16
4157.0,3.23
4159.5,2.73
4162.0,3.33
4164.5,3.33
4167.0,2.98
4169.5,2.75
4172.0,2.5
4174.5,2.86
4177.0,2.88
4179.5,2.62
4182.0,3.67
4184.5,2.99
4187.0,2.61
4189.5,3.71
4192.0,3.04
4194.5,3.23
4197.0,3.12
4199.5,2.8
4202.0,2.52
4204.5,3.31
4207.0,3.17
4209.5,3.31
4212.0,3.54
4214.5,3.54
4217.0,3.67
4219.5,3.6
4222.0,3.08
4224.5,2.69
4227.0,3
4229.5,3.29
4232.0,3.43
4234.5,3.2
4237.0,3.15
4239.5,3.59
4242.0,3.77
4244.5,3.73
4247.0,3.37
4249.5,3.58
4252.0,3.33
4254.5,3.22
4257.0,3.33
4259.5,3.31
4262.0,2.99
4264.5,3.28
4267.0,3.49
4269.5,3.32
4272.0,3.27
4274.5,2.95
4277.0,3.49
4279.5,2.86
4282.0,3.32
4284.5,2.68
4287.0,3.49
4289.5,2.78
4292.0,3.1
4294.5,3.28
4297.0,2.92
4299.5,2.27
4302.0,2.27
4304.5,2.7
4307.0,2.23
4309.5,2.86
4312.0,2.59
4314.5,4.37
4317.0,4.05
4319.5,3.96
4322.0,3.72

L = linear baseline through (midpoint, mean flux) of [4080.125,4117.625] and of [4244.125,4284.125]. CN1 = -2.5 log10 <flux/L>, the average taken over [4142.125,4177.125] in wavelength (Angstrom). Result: 0.10 mag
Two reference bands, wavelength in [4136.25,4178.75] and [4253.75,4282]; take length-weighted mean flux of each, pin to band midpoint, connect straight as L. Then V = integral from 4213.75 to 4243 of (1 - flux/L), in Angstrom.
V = -1.7 Angstrom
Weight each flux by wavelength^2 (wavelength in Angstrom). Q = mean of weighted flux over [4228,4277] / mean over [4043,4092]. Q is 1.18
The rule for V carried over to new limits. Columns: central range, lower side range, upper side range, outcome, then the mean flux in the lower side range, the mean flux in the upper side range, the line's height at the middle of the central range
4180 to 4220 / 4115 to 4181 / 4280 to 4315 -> -3.0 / 3.06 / 2.89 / 3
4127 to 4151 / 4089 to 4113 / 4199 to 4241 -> 0.9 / 3.21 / 3.24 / 3.22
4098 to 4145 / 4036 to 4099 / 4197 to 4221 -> 1.1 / 3.18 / 3.26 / 3.21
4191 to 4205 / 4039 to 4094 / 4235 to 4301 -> 0.9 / 3.14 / 3.22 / 3.19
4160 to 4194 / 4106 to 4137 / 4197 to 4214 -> 1.6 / 3.24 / 3.13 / 3.17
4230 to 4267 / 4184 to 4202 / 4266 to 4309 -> -4.8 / 3.04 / 2.96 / 2.99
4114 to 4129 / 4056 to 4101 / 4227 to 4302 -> -0.7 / 3.14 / 3.21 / 3.16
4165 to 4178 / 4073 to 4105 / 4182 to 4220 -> 1.6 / 3.19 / 3.22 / 3.21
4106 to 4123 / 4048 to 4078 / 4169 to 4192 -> -1.3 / 3.04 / 2.97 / 3.01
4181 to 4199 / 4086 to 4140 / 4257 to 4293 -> 0.2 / 3.23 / 3.17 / 3.2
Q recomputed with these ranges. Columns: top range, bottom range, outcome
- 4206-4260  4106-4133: 1.10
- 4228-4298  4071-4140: 1.10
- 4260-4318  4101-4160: 1.06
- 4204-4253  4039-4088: 1.18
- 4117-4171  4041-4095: 1.03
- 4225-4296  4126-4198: 1.12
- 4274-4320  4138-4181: 1.10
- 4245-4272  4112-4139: 1.09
